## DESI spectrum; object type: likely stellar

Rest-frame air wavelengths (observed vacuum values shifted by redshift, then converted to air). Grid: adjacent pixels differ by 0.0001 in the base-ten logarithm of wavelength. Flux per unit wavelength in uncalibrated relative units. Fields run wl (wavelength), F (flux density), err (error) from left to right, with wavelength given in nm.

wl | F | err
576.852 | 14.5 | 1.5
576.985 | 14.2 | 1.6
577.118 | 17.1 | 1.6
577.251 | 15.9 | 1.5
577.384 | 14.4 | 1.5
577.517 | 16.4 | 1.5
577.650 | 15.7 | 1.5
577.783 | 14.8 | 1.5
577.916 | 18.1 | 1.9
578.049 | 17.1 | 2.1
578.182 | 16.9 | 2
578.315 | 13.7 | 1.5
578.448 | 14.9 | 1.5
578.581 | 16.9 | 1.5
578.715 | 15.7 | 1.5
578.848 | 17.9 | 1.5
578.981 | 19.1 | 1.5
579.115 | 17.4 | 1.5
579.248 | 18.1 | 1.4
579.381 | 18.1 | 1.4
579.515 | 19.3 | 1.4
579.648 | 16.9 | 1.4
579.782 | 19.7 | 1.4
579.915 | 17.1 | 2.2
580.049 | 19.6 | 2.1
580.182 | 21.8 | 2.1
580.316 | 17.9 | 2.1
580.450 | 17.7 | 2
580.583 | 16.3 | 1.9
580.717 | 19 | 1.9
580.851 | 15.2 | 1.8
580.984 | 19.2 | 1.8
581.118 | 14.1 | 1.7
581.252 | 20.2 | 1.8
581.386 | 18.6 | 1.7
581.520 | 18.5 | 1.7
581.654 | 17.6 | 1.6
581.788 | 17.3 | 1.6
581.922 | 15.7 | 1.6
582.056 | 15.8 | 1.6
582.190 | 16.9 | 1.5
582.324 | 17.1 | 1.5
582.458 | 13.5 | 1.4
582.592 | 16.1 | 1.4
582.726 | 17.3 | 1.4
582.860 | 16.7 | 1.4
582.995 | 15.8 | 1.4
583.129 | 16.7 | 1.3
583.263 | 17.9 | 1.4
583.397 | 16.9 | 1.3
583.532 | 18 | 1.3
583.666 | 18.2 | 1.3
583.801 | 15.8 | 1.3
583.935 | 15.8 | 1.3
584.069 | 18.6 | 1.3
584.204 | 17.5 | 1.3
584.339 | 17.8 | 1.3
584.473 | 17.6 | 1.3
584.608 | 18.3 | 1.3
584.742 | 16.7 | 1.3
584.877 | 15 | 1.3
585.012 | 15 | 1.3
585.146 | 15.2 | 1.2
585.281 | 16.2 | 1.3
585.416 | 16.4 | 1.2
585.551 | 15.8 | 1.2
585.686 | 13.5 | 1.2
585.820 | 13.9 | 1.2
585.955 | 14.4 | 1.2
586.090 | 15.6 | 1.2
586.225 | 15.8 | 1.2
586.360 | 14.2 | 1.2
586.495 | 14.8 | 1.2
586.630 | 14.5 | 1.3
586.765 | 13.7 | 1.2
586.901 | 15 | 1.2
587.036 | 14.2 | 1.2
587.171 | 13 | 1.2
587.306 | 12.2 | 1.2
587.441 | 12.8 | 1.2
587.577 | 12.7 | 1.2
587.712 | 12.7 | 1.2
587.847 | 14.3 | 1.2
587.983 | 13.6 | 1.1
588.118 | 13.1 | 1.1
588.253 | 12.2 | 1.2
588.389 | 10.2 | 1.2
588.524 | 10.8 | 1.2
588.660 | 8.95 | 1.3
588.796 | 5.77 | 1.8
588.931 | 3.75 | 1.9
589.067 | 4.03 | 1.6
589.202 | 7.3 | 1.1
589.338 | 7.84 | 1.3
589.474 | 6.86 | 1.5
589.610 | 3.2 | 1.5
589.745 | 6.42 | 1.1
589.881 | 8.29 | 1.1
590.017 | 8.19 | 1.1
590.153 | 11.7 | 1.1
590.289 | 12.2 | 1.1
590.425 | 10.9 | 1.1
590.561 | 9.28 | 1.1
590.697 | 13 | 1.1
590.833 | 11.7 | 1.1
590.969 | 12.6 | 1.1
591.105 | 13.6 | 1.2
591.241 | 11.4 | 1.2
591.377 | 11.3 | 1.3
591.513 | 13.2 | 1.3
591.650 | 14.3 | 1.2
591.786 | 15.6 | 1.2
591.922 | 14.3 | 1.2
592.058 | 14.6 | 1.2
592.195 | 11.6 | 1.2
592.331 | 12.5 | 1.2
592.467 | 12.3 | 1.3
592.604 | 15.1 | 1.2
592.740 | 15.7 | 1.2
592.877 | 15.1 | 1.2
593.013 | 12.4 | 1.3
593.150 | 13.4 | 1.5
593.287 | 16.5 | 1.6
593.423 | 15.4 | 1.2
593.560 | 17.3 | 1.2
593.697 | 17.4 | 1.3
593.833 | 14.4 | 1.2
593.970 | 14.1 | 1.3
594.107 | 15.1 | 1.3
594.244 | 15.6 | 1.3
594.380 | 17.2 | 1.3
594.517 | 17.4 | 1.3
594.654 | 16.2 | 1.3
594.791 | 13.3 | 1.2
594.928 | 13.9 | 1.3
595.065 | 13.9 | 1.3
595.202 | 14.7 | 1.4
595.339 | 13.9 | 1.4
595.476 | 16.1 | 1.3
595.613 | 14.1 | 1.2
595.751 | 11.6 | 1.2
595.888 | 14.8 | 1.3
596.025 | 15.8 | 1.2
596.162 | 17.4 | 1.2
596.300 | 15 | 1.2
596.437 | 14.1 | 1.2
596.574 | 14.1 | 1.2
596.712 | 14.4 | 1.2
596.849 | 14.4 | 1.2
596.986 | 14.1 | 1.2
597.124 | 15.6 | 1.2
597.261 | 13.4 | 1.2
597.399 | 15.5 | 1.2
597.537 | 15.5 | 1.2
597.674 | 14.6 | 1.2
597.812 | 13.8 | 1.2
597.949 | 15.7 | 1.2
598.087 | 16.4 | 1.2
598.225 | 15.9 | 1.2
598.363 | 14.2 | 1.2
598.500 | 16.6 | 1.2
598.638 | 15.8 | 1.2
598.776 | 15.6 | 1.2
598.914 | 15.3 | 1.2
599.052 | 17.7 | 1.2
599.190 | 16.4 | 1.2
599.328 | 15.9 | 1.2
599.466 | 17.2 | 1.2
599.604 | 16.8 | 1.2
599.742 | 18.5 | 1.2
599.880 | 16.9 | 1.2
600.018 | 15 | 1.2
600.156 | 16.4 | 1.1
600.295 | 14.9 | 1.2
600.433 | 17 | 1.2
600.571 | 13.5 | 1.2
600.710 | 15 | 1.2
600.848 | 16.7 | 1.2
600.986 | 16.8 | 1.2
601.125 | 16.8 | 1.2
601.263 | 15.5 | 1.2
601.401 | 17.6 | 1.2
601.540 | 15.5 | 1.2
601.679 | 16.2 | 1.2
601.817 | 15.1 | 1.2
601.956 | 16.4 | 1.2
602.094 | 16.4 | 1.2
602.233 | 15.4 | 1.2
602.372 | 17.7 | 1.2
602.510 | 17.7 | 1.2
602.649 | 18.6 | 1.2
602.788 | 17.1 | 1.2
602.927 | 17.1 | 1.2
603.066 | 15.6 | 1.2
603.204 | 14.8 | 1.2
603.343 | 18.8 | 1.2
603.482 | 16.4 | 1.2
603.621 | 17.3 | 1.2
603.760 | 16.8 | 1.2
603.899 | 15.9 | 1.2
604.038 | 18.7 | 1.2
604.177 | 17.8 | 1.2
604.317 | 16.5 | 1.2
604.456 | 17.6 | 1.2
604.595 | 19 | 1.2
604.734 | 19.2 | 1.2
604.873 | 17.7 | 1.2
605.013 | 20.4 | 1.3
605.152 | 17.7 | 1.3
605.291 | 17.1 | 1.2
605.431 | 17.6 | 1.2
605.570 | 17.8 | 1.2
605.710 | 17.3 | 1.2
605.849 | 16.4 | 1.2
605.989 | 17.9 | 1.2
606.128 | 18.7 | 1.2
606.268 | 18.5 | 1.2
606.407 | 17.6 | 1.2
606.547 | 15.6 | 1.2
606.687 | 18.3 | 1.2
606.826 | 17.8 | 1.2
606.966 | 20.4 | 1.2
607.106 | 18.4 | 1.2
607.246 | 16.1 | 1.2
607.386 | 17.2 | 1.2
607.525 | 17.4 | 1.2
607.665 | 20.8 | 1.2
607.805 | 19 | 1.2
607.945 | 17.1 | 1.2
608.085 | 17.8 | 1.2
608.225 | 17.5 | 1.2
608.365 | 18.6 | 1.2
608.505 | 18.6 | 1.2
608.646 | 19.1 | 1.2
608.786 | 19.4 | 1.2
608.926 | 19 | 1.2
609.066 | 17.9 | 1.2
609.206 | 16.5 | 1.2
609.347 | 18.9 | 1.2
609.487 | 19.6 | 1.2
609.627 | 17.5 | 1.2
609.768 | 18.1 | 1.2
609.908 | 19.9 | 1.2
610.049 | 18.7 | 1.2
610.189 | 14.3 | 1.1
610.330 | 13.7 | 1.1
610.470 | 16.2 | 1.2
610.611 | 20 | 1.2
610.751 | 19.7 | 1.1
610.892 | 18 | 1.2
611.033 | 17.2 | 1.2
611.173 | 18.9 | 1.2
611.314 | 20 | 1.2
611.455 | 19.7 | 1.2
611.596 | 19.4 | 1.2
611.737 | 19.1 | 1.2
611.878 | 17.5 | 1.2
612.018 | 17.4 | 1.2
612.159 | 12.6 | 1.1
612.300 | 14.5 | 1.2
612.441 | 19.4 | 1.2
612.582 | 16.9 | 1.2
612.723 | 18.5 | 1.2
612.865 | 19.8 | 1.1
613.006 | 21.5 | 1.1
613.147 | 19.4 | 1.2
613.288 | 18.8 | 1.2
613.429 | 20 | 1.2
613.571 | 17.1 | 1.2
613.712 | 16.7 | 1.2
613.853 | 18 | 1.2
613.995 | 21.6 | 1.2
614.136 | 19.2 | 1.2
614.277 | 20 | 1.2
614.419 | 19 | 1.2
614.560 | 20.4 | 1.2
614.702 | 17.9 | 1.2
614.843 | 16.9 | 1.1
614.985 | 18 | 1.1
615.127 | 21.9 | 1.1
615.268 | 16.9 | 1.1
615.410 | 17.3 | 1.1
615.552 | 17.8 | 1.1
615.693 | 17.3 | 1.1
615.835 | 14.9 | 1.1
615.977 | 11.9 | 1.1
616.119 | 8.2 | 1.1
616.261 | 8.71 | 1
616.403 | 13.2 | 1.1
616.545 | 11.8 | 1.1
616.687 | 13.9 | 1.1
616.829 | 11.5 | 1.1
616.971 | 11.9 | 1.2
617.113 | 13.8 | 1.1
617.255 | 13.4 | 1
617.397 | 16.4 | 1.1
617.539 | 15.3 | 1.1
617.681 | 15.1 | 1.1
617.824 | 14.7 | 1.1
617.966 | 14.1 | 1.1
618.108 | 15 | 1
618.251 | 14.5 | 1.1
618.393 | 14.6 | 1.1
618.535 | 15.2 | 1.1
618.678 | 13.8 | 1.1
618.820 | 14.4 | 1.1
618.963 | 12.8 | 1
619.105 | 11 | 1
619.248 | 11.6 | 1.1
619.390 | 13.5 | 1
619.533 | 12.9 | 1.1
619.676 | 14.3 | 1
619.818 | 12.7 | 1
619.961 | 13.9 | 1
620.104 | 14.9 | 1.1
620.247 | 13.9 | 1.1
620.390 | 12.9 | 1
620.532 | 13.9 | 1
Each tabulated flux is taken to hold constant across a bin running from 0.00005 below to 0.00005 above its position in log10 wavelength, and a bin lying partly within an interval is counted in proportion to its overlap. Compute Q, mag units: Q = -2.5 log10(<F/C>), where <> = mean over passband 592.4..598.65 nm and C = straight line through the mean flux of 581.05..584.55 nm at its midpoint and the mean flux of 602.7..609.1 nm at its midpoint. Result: 0.17 mag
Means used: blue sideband 17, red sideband 17.8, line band 15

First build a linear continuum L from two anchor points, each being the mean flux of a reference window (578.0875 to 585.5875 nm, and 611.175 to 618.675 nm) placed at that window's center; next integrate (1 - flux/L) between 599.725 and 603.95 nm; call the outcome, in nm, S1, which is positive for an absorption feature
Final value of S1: 0.086 nm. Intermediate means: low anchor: 17.1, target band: 16.4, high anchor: 16.5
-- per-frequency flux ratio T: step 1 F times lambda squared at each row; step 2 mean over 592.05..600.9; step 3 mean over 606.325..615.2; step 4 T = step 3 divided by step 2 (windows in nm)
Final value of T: 1.3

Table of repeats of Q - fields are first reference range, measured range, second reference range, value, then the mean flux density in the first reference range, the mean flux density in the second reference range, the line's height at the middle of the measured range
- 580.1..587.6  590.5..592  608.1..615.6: 0.30 mag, 16.2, 18.3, 16.8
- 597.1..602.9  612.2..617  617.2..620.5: -0.16 mag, 16.1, 14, 14.4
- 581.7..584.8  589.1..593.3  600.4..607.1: 0.42 mag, 16.9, 17.2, 17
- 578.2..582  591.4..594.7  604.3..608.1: 0.20 mag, 17.6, 18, 17.8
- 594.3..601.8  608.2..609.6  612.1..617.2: -0.14 mag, 15.5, 16.6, 16.2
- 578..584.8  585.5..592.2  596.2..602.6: 0.39 mag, 17.3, 15.8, 16.7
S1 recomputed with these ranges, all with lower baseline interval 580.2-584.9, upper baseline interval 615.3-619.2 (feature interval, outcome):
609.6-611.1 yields -0.32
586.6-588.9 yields 0.62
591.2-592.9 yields 0.27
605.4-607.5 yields -0.40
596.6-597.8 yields 0.08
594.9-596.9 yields 0.16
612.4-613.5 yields -0.39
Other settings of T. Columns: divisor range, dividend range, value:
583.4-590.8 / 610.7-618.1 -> 1.43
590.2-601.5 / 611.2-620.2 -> 1.14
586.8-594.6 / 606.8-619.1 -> 1.49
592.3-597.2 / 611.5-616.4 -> 1.25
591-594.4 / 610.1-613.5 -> 1.34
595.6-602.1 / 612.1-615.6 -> 1.24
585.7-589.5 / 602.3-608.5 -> 1.60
